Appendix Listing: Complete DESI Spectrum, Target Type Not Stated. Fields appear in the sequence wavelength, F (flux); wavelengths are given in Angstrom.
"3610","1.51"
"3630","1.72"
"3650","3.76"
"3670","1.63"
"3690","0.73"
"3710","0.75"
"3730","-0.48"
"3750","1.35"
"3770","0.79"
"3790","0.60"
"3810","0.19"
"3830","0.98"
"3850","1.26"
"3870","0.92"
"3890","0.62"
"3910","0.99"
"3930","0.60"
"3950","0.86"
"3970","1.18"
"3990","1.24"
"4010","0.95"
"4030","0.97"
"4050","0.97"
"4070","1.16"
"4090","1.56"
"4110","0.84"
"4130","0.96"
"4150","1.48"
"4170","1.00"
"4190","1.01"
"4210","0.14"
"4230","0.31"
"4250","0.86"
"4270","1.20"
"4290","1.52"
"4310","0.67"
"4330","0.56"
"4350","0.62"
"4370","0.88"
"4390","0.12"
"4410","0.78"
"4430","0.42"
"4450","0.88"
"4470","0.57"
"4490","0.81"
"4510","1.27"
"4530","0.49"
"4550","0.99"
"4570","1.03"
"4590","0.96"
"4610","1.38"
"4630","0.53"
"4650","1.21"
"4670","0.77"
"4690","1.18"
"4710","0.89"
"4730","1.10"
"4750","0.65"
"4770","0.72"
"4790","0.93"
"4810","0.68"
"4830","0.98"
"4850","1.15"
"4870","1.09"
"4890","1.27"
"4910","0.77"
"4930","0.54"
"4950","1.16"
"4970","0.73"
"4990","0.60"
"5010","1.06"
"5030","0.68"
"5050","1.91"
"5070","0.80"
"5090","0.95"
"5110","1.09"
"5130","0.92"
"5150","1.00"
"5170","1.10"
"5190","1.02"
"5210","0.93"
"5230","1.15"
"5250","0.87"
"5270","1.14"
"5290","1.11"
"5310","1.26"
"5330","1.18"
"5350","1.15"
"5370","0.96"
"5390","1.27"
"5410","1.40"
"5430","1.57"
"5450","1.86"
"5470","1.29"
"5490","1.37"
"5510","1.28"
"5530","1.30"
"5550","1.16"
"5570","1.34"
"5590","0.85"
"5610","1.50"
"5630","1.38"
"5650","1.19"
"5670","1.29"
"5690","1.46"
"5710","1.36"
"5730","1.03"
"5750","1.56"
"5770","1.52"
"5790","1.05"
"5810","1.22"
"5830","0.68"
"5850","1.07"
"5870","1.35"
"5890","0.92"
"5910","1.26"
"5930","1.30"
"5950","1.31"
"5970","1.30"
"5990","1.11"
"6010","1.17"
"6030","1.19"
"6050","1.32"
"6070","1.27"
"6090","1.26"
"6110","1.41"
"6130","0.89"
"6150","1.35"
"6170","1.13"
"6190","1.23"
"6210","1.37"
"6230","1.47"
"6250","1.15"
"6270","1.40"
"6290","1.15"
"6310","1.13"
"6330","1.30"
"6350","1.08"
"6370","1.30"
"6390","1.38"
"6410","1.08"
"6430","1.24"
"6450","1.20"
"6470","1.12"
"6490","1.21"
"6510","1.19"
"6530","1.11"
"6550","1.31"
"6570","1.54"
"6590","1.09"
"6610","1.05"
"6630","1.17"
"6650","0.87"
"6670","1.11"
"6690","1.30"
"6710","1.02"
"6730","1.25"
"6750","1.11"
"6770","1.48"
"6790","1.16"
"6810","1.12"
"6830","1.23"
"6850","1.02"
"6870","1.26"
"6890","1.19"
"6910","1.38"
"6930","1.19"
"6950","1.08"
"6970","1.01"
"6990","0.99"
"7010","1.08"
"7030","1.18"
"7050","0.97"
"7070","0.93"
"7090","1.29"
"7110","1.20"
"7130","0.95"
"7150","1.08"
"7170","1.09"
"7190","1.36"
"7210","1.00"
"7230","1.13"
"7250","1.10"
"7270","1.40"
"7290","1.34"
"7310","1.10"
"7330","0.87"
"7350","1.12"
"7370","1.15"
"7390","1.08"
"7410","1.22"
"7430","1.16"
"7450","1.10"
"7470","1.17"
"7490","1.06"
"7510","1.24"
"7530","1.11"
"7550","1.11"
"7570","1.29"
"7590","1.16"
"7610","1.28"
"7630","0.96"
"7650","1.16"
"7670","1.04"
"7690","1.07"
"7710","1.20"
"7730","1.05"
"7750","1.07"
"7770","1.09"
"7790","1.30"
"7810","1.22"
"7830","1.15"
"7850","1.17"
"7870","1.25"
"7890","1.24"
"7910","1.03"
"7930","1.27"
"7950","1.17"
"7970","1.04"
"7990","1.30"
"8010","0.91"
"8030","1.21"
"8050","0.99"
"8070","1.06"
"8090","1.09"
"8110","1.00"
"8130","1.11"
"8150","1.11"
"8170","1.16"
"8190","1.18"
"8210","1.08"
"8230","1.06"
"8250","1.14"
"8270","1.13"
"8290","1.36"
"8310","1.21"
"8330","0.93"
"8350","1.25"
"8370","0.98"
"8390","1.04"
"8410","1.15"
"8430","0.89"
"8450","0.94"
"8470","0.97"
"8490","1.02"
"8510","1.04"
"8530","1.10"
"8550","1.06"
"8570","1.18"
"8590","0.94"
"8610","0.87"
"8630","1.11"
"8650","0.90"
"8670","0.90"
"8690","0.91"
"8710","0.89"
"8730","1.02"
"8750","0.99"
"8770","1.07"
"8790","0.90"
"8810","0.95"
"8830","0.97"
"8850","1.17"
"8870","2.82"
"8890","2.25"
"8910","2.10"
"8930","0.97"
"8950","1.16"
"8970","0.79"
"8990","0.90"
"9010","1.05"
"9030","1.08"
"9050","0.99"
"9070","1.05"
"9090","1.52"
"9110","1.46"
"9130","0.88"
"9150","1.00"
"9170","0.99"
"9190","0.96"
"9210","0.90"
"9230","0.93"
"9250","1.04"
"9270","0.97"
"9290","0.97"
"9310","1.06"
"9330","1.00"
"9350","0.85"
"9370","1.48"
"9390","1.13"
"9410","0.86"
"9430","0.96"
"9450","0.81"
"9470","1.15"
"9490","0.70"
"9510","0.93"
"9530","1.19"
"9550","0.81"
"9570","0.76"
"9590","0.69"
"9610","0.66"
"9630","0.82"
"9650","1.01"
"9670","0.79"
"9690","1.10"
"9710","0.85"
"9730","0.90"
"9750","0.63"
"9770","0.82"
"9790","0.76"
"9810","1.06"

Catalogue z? 0.353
